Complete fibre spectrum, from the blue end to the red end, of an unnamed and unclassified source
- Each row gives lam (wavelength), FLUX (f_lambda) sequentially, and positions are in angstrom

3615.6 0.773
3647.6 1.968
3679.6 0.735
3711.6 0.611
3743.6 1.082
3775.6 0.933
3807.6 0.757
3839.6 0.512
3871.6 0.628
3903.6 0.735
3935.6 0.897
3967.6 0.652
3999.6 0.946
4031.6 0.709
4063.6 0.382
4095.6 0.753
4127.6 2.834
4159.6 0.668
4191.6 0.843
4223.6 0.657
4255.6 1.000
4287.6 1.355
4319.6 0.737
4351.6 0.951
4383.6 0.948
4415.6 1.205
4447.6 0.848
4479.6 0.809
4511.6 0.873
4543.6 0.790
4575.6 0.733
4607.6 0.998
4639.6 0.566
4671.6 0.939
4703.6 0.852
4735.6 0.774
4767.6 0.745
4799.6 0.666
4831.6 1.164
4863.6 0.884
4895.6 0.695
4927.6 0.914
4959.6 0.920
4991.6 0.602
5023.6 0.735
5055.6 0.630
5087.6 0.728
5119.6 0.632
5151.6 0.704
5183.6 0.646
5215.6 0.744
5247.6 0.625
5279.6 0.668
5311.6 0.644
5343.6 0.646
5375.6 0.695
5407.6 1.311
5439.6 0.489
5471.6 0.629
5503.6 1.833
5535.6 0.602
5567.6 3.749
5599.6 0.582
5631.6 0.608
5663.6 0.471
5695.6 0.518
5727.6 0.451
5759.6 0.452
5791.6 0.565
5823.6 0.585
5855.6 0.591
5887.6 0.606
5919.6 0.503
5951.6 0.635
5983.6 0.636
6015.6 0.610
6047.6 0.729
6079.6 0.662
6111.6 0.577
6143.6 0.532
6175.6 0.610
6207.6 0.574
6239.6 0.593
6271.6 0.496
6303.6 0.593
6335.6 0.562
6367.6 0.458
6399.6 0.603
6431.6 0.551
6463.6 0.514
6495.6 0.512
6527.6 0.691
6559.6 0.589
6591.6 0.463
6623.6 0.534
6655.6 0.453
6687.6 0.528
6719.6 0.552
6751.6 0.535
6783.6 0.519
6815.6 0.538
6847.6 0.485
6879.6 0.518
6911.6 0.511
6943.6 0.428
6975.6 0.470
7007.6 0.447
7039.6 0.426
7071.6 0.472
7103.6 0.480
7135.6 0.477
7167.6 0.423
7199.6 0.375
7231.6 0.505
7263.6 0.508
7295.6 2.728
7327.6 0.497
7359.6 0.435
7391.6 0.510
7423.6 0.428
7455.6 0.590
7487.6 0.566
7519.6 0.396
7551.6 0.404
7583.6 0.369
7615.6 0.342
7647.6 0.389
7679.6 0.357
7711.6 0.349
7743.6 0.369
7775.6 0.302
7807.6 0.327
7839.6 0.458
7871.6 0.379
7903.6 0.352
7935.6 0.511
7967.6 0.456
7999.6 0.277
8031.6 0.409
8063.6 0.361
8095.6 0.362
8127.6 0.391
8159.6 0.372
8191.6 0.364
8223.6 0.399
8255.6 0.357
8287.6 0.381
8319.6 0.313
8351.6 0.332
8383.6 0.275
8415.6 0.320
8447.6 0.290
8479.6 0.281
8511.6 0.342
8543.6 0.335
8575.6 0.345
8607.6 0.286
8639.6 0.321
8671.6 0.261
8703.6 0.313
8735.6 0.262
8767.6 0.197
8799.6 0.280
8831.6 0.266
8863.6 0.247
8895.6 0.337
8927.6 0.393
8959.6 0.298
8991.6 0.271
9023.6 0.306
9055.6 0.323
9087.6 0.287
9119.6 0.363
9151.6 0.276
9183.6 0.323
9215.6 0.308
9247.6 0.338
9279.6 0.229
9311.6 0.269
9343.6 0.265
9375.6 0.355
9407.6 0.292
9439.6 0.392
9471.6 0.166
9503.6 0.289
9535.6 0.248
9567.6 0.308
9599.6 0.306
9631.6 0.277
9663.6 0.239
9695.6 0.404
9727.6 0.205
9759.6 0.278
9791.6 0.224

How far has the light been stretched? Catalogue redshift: 0.110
